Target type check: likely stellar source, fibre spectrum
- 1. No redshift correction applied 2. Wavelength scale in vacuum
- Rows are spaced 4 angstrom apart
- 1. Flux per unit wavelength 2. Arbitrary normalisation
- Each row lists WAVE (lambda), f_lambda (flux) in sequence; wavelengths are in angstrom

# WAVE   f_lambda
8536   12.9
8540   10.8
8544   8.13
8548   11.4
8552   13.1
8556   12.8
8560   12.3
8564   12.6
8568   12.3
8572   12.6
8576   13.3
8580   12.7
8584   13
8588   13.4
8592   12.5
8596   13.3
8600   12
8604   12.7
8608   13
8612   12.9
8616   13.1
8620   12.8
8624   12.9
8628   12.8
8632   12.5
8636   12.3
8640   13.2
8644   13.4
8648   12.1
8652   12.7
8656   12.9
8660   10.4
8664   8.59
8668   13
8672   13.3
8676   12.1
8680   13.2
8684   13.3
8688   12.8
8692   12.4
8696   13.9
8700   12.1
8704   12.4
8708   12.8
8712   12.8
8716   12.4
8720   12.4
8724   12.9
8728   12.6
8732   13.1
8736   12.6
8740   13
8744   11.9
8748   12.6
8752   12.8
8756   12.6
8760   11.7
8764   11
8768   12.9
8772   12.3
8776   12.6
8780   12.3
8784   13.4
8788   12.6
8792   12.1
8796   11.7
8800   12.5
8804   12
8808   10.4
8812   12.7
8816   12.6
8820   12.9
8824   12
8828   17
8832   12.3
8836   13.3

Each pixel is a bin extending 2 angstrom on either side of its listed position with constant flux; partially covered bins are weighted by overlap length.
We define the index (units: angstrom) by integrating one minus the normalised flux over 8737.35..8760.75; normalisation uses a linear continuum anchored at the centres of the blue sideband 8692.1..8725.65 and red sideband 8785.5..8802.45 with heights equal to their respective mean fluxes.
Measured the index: 0.0 angstrom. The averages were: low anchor 12.7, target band 12.5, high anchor 12.3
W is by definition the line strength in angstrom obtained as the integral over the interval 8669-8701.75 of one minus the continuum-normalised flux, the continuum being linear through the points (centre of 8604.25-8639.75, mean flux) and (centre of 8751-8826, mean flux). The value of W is -0.8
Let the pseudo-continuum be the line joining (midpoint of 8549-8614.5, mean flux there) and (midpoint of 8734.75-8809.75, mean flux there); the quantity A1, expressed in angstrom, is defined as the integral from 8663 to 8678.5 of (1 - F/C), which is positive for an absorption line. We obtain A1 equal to 0.7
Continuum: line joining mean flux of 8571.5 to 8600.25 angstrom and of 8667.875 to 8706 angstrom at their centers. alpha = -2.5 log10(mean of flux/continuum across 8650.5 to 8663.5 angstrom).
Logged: 0.11 mag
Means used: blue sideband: 12.9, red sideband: 12.8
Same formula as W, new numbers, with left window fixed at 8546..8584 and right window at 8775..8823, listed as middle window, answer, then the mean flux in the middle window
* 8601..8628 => -0.71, 12.9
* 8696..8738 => -0.90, 12.7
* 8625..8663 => 0.33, 12.4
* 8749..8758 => -0.24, 12.7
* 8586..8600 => -0.40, 12.9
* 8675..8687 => -0.46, 12.9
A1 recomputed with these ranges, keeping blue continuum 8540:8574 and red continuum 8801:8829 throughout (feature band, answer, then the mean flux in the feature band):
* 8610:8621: -0.8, 12.9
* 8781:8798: 0.2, 12.4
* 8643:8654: -0.5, 12.7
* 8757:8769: 0.6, 11.8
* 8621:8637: -0.8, 12.7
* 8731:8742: -0.4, 12.9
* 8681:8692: -0.6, 12.9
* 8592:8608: -1.0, 12.7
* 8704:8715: -0.3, 12.7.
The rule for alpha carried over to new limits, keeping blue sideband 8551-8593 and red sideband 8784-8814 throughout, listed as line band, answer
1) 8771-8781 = -0.023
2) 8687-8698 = -0.054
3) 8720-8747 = -0.032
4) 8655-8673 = 0.093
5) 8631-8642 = -0.008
